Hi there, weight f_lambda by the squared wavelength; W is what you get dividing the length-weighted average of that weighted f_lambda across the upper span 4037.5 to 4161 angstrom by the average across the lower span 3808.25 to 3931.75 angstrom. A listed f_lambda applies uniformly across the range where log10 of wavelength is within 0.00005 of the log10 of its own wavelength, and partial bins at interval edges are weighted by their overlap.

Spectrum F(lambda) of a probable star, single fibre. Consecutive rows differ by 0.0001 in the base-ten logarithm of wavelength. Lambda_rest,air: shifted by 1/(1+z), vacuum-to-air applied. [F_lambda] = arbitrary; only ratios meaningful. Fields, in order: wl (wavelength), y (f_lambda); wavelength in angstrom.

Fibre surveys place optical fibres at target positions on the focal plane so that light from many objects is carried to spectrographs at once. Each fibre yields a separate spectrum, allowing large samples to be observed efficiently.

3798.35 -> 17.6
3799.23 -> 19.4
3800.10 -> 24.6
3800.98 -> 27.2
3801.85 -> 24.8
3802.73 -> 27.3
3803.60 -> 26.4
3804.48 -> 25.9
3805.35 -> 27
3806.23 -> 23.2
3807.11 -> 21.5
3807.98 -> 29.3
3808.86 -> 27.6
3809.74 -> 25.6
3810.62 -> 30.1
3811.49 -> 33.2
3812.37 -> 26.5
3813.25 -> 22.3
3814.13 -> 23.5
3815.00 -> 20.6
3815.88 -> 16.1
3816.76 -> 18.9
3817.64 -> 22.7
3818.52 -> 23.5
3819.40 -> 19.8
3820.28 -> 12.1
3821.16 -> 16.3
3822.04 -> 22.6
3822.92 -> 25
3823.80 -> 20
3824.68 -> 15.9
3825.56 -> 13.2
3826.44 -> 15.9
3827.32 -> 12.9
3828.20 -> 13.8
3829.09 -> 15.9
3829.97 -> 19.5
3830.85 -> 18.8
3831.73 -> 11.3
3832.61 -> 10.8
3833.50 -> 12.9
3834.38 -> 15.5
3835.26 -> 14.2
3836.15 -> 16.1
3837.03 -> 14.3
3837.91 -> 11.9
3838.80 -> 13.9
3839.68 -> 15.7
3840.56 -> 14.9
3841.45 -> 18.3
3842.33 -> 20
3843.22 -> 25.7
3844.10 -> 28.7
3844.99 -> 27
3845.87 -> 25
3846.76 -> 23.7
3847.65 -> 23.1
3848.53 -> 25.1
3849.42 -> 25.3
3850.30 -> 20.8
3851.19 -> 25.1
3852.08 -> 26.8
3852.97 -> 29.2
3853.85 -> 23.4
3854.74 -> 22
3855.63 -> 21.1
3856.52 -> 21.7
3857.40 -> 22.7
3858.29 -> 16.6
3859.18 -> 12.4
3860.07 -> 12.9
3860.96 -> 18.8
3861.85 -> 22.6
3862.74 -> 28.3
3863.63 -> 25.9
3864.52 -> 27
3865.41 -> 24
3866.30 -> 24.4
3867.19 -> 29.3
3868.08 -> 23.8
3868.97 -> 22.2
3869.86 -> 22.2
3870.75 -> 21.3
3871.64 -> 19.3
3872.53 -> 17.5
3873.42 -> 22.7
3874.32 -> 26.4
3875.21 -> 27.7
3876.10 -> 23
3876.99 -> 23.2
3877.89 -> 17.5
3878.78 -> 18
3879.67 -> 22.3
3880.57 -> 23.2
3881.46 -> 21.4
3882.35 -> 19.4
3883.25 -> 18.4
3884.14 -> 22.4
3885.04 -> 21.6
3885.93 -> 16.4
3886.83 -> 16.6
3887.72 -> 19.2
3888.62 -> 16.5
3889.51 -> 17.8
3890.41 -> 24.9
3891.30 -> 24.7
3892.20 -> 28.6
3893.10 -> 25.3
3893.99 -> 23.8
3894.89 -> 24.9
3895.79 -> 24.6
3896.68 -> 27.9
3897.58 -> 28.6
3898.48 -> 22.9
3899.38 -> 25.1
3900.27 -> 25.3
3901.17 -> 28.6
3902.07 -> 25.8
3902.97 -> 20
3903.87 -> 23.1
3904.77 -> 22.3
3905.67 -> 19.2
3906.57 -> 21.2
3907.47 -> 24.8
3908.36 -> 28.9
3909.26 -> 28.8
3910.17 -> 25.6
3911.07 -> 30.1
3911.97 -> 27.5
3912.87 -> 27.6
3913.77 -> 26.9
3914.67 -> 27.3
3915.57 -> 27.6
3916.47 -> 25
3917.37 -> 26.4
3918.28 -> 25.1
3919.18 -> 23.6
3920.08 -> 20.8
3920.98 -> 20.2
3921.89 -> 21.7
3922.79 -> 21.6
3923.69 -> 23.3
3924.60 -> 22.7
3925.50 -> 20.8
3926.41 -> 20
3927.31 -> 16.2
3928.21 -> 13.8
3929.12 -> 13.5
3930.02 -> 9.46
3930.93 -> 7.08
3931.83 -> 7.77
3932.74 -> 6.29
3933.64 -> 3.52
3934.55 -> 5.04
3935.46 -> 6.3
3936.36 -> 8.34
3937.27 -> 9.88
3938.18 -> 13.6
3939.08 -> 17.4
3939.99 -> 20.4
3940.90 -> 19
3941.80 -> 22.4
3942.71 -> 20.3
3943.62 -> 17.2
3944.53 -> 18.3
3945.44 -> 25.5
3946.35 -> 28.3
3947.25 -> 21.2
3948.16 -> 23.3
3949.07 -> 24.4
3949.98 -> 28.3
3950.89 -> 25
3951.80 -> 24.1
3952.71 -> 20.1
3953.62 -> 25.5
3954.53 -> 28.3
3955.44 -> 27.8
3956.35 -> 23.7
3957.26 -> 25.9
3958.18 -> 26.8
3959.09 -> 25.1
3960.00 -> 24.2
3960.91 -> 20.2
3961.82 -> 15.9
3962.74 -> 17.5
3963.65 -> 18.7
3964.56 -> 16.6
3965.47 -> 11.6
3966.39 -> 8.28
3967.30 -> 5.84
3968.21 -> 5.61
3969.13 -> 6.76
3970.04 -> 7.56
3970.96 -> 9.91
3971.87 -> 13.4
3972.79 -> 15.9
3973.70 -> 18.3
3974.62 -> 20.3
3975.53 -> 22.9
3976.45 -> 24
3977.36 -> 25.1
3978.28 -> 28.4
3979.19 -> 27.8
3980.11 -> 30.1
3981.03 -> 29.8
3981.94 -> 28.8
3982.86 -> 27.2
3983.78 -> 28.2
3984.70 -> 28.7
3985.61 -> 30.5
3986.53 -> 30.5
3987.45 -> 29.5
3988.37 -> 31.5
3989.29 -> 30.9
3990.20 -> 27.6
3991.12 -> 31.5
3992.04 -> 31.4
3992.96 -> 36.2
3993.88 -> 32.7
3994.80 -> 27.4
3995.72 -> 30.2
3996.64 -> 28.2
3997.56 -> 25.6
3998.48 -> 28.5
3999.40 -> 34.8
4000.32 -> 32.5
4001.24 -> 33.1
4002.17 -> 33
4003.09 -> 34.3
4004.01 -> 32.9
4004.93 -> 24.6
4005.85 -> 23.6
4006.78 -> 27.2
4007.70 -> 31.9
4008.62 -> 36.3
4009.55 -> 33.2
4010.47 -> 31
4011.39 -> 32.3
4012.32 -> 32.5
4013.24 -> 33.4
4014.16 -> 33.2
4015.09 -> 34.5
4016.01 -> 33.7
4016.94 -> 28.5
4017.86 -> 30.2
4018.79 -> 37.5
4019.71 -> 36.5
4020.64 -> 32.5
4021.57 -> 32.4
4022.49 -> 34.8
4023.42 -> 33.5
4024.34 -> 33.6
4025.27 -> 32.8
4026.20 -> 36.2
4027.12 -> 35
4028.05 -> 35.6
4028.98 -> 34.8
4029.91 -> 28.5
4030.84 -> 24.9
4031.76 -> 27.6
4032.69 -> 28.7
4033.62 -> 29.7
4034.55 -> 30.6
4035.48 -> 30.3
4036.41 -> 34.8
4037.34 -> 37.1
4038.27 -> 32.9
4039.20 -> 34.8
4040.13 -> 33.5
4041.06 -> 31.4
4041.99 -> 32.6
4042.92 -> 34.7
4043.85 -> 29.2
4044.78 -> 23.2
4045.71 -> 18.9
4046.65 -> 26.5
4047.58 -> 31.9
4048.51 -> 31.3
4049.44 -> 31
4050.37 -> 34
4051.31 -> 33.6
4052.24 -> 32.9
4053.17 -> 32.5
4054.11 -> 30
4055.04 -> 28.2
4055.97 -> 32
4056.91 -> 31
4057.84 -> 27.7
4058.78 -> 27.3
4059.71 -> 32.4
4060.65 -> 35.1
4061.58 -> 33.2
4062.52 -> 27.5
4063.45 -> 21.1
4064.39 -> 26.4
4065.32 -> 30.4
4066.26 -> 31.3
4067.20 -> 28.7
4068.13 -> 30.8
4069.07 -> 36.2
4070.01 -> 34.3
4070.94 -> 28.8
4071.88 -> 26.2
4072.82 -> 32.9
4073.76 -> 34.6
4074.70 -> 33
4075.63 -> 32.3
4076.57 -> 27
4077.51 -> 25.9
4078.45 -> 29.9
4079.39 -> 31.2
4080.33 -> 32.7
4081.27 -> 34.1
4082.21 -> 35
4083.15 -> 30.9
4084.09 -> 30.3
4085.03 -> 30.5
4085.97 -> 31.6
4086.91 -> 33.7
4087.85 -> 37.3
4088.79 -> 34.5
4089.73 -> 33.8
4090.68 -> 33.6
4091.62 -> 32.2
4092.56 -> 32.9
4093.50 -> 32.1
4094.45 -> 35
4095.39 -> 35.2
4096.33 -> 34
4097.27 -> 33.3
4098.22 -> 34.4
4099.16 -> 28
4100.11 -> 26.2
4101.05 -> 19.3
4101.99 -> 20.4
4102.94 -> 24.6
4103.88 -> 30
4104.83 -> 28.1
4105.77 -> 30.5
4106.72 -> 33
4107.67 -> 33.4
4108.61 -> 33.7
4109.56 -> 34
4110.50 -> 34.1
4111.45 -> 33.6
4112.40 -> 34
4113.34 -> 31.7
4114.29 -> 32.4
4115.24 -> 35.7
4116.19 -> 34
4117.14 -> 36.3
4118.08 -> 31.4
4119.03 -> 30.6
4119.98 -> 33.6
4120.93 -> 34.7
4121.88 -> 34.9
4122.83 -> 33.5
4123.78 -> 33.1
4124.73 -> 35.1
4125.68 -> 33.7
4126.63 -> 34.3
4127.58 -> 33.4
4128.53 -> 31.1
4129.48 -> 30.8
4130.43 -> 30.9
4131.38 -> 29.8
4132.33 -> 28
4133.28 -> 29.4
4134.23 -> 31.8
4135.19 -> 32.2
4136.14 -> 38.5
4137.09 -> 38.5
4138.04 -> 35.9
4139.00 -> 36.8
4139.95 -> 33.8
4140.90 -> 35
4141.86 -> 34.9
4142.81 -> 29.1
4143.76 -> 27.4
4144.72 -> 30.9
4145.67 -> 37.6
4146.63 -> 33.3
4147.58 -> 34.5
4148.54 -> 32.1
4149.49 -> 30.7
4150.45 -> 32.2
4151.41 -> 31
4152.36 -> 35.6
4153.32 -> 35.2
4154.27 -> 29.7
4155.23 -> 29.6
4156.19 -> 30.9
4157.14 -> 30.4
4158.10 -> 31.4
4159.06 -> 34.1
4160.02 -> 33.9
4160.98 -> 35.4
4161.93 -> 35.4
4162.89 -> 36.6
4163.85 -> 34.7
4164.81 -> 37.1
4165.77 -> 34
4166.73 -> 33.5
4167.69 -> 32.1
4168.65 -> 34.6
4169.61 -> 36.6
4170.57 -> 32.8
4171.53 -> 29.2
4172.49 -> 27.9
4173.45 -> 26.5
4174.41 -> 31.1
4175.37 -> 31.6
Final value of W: 1.66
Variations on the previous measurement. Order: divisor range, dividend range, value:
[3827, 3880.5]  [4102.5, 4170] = 1.84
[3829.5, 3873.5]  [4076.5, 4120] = 1.73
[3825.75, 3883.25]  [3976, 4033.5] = 1.63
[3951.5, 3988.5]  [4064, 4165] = 1.61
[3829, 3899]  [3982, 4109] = 1.60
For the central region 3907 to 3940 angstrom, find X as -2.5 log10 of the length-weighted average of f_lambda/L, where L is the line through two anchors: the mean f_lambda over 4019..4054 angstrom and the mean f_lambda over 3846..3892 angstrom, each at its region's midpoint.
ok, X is 0.30 mag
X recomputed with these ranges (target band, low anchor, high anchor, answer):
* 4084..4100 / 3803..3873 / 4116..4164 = -0.06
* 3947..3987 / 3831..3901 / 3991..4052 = 0.29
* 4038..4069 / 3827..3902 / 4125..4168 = -0.04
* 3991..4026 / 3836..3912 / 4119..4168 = -0.15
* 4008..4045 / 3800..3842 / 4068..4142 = -0.13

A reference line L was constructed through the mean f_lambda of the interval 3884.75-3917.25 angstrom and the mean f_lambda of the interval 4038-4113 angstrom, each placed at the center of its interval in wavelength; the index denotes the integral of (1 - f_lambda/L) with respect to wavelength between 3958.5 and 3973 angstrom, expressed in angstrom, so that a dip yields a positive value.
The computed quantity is 6.9 angstrom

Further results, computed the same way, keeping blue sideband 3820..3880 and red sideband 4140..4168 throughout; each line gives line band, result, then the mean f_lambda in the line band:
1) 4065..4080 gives -0.6 angstrom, 30.9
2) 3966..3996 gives 2.5 angstrom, 23.7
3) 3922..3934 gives 4.5 angstrom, 14.6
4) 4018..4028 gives -2.5 angstrom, 34.4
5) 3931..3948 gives 6.4 angstrom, 15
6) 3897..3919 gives -2.7 angstrom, 25.6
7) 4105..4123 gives -1.1 angstrom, 33.3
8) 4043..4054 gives -0.4 angstrom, 29.7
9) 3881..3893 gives 0.6 angstrom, 20.7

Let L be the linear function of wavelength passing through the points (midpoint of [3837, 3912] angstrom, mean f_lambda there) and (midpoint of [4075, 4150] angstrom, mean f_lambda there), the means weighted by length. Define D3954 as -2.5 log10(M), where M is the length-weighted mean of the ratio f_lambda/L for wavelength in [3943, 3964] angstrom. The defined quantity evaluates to 0.112 mag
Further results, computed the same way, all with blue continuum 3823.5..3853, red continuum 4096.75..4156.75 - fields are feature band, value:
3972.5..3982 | 0.02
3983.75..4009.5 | -0.17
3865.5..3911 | -0.10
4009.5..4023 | -0.22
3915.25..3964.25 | 0.20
